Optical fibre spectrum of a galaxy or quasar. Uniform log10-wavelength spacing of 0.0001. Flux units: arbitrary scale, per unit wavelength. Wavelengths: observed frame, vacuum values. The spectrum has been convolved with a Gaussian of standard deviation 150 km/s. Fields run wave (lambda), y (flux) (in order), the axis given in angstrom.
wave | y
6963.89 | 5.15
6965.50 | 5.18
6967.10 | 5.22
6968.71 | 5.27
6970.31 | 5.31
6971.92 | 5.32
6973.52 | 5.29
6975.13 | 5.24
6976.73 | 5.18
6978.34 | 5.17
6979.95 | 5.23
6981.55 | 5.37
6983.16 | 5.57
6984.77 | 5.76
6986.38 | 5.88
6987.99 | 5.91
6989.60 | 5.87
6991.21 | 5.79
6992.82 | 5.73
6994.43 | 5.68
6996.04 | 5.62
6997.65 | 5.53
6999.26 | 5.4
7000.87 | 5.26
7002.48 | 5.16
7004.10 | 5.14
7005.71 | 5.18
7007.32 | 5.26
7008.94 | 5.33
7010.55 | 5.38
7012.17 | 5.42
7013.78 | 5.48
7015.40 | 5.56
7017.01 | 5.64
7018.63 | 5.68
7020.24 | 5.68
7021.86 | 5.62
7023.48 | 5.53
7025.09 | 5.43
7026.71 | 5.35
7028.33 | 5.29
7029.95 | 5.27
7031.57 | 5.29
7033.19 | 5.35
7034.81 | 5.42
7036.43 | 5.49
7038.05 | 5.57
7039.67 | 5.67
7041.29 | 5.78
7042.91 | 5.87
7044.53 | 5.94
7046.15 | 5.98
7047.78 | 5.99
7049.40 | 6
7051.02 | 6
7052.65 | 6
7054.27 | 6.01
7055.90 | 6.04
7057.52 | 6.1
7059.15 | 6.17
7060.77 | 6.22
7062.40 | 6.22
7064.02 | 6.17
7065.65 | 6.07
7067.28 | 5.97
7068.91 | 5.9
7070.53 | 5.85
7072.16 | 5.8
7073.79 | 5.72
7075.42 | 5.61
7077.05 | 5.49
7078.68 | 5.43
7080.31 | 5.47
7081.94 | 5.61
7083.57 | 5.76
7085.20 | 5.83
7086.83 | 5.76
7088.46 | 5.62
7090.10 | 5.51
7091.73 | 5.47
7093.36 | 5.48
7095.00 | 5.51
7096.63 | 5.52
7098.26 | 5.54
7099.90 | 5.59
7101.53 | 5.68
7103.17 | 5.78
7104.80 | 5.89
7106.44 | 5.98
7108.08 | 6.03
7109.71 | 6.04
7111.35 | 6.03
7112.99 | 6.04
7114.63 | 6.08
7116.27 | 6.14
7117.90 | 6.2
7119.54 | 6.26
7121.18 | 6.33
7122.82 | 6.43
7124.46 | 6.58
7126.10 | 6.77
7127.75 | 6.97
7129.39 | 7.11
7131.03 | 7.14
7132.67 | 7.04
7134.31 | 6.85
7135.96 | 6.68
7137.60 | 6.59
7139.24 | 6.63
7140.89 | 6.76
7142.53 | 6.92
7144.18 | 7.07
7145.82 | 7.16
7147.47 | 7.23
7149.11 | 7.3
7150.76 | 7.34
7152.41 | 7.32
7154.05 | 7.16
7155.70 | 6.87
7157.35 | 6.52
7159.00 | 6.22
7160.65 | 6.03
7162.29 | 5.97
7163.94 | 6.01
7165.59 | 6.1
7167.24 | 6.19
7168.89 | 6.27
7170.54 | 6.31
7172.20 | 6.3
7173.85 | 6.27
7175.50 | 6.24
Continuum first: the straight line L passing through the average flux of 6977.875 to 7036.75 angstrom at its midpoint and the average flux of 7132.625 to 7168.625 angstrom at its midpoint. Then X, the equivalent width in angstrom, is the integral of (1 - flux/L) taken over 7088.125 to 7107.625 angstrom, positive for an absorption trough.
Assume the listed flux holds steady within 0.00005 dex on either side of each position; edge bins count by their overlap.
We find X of 1.93 angstrom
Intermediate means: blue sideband 5.48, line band 5.64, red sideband 6.71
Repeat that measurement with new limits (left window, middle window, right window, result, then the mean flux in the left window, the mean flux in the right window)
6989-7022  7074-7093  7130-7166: 1.8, 5.49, 6.78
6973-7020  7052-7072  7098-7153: -0.2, 5.48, 6.52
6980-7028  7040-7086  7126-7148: 1.8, 5.52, 6.92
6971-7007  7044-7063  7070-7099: -1.7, 5.46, 5.61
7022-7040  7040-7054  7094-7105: -1.2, 5.42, 5.63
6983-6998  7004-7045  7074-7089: 1.5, 5.75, 5.63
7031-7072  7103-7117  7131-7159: 1.2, 5.89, 6.95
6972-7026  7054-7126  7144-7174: 2.7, 5.48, 6.61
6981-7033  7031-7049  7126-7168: 0.4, 5.5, 6.77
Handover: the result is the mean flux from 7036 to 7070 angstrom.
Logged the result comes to 5.97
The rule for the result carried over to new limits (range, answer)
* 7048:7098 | 5.81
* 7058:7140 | 6.05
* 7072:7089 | 5.64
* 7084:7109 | 5.68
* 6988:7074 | 5.68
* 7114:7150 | 6.74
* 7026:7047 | 5.56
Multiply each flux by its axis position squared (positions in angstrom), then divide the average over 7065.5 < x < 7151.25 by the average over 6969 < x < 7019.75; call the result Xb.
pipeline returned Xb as 1.17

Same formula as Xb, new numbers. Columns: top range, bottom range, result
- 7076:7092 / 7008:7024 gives 1.03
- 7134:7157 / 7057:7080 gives 1.21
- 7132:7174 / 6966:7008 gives 1.28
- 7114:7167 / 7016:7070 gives 1.19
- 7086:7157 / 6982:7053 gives 1.18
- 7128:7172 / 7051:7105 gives 1.19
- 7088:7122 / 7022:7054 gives 1.05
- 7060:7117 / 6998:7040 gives 1.09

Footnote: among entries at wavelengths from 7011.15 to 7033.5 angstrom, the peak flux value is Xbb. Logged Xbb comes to 5.68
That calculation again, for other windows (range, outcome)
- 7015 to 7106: 6.22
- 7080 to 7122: 6.33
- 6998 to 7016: 5.56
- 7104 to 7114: 6.04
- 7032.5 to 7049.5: 6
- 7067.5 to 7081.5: 5.9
